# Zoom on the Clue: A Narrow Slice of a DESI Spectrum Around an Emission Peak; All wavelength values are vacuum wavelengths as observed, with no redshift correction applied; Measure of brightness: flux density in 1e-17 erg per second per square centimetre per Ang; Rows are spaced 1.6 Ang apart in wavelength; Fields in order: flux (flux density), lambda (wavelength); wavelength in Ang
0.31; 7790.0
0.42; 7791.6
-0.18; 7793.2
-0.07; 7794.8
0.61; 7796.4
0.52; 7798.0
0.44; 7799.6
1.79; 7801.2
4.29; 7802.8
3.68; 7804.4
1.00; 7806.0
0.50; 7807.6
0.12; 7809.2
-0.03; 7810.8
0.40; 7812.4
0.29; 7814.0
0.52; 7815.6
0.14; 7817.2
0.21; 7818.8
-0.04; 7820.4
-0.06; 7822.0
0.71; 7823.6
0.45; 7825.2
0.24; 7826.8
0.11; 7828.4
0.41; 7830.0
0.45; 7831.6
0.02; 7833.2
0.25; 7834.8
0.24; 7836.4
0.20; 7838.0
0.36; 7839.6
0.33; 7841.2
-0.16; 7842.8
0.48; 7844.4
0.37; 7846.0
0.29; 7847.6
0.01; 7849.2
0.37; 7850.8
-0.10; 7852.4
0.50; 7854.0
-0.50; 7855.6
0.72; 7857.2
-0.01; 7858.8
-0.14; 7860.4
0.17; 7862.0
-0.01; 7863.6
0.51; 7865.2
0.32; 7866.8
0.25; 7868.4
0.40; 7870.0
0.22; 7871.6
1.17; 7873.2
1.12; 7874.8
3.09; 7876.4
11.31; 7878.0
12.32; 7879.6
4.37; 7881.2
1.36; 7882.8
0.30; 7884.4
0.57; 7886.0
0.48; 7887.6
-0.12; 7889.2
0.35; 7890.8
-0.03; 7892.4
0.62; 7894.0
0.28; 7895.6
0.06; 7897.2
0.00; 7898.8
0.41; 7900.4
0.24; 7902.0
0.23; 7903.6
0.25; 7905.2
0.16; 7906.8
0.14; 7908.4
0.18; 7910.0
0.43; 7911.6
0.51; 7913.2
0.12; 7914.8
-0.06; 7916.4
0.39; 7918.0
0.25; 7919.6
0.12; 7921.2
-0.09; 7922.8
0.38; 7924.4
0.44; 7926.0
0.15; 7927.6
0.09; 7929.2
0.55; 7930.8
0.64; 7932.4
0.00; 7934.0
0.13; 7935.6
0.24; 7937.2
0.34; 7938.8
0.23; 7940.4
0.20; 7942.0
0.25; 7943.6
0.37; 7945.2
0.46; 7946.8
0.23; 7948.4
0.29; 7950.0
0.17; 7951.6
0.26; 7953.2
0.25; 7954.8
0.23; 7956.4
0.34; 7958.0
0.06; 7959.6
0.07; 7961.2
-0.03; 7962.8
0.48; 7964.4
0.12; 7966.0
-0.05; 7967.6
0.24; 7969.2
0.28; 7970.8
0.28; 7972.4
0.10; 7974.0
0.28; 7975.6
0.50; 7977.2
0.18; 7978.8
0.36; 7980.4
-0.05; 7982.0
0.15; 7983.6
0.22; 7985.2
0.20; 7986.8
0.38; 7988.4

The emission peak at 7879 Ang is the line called [O III] 5007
